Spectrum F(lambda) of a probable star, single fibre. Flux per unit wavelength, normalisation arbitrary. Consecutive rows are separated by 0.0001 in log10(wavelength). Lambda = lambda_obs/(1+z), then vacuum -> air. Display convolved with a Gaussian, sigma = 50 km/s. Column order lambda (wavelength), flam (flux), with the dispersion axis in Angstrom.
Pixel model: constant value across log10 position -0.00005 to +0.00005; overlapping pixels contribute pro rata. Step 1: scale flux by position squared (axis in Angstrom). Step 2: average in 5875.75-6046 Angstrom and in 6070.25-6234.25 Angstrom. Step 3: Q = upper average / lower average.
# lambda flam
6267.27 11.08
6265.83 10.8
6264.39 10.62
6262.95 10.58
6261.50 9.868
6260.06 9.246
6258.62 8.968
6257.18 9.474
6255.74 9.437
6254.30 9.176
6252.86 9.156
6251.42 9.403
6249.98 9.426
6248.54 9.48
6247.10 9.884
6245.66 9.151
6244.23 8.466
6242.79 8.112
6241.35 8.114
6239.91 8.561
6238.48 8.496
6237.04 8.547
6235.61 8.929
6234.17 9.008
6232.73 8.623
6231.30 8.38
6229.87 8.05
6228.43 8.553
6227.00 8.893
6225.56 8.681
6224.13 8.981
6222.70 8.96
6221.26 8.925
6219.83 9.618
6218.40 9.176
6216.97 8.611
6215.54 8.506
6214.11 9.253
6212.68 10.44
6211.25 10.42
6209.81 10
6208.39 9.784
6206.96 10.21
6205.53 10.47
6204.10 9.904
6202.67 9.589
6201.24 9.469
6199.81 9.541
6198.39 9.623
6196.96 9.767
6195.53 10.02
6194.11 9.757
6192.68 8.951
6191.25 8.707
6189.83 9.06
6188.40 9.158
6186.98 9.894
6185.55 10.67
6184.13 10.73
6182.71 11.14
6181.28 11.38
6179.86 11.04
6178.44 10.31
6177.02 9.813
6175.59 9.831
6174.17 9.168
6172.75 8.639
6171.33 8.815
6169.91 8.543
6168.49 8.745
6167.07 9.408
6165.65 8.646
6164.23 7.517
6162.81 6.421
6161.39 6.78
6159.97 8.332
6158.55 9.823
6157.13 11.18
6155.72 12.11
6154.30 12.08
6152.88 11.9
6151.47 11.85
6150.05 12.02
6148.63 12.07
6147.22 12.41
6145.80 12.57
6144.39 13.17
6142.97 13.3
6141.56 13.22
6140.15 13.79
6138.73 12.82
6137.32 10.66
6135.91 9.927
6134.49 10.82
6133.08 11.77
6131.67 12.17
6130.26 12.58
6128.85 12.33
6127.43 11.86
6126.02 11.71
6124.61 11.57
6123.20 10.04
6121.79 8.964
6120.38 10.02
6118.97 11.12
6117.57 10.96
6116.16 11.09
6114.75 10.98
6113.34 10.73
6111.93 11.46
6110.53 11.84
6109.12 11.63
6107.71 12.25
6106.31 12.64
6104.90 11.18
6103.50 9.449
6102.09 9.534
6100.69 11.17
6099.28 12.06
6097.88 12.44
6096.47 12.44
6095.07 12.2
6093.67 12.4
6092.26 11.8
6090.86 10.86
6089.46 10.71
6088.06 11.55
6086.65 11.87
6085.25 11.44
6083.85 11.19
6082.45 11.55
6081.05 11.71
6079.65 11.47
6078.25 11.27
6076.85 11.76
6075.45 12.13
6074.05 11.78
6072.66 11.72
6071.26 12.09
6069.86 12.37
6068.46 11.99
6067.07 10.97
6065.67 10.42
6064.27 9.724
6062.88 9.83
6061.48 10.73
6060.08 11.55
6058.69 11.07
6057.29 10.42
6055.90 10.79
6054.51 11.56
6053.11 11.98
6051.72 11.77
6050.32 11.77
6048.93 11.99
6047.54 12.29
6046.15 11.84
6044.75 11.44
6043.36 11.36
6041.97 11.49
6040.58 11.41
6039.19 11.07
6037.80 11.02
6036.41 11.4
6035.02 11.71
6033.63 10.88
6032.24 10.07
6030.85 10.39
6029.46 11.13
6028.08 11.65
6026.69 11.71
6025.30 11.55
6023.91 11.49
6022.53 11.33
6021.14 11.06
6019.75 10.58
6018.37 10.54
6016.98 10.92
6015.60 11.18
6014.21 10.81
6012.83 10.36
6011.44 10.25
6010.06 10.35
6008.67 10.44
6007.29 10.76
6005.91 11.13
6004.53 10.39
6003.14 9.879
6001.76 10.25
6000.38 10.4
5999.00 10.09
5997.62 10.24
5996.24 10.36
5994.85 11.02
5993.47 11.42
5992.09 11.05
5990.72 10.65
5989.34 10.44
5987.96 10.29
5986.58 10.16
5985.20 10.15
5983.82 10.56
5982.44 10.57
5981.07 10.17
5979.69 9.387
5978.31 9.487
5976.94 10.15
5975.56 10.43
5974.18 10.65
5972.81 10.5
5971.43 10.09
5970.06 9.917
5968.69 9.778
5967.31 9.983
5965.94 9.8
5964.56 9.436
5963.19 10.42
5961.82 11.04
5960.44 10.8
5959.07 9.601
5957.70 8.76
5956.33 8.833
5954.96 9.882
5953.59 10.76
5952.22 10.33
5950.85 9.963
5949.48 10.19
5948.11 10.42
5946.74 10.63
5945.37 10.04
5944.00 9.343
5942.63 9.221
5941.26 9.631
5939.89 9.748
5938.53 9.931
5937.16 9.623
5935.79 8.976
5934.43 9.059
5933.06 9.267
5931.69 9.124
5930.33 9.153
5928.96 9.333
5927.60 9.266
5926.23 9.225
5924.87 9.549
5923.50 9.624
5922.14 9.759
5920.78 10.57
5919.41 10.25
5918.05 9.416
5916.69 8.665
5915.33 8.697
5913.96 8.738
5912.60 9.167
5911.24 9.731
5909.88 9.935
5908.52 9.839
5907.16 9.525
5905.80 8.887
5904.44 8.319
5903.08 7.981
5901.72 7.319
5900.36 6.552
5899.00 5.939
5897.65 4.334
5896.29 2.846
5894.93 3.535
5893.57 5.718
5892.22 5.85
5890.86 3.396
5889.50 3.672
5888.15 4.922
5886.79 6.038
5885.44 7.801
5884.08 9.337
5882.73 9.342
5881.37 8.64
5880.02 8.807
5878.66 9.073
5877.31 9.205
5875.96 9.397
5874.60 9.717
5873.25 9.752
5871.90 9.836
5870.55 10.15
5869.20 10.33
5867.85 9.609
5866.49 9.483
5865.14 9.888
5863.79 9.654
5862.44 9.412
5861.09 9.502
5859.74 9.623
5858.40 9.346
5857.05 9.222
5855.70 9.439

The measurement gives 1.17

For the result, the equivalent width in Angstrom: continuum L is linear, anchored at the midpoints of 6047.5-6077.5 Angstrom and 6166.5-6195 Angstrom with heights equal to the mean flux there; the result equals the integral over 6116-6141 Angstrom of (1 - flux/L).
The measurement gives -2.2 Angstrom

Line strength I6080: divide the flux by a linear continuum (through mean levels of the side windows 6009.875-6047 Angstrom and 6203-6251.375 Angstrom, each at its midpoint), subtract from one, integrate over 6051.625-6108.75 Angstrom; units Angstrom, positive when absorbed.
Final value -4.53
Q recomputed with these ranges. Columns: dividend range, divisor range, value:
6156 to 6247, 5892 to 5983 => 1.10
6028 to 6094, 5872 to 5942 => 1.44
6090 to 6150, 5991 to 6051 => 1.09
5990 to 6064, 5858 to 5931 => 1.37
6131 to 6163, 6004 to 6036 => 1.09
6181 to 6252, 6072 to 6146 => 0.83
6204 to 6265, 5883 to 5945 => 1.25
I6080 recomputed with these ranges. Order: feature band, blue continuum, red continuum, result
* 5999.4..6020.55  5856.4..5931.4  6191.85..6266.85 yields -4.4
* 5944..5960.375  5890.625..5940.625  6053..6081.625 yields -1.6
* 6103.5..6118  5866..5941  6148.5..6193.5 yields -2.9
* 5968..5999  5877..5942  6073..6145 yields -2.9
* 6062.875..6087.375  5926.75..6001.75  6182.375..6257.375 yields -4.4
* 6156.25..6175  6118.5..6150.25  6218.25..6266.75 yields 4.0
